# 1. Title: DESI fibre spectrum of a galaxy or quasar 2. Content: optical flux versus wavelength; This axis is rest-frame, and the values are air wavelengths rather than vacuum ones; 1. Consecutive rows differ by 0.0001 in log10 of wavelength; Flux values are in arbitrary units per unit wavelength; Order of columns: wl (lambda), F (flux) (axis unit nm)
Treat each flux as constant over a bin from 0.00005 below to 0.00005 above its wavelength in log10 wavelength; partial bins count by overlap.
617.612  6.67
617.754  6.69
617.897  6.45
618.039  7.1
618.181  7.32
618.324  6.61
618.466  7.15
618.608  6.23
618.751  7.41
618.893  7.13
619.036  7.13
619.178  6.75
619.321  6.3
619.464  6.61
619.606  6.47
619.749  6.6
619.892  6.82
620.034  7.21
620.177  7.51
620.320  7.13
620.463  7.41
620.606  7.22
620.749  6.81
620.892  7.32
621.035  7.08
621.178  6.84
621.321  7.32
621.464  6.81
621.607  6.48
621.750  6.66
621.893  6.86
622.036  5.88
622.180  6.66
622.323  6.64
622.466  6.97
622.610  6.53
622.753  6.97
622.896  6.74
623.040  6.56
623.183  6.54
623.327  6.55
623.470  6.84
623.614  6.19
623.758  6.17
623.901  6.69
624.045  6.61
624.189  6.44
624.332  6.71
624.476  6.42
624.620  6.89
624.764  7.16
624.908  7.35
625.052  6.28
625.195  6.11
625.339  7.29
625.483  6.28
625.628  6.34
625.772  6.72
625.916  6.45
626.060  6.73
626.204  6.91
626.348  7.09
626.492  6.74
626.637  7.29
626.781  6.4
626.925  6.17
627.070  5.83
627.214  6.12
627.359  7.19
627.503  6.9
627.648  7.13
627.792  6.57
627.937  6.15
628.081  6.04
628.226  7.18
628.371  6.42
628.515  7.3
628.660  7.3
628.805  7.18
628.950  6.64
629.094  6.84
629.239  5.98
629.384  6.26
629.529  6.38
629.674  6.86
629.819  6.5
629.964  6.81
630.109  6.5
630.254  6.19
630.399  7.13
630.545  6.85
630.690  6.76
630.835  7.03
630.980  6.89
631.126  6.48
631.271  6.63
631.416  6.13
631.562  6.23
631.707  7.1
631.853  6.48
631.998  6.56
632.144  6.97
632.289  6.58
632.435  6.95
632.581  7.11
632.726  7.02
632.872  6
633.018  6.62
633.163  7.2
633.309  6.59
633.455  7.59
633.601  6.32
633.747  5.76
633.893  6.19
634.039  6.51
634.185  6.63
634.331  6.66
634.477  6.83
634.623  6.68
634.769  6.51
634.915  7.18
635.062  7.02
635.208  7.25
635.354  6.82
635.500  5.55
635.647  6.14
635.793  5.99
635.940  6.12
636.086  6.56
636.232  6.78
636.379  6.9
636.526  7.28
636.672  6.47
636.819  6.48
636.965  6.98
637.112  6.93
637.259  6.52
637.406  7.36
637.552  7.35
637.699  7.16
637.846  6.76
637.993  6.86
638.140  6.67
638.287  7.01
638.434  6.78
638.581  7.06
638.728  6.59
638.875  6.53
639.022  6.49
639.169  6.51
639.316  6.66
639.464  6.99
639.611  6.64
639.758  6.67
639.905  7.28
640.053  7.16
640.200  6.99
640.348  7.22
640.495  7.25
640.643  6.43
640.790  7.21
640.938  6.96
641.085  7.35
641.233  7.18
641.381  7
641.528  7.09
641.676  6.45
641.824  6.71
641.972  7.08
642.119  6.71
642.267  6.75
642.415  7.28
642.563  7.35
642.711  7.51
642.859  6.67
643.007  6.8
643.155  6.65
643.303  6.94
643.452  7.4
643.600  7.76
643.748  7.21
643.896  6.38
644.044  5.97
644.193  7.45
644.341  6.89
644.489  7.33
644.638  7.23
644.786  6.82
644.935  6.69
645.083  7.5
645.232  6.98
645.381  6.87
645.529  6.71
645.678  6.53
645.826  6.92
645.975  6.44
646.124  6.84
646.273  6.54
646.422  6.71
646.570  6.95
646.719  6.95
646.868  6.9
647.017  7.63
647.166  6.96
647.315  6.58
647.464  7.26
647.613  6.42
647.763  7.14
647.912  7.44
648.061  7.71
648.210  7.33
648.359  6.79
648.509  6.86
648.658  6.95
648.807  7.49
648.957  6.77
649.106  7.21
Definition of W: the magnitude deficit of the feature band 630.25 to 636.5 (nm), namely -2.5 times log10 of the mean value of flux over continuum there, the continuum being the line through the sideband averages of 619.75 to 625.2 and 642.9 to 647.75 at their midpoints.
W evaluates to 0.03 mag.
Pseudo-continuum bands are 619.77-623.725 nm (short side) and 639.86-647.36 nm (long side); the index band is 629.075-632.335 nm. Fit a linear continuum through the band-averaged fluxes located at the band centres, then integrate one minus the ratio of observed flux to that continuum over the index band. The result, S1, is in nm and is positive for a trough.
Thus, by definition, 0.13 nm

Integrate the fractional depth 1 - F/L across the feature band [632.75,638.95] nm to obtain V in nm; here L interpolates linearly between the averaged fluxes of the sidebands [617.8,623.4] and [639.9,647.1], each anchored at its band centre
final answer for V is 0.20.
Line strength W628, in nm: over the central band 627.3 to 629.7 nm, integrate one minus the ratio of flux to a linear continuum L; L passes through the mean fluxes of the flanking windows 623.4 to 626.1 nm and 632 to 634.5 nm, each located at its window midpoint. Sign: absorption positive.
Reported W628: -0.03 nm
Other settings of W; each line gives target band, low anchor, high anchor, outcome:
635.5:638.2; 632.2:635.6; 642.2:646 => 0.01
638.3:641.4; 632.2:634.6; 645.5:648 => -0.02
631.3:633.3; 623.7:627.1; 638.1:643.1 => 0.01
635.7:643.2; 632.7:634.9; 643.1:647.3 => -0.02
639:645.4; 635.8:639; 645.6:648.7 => -0.02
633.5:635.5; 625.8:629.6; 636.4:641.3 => 0.03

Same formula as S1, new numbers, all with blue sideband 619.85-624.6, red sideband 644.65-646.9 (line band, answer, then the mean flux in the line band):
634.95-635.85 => 0.041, 6.5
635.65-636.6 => 0.033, 6.57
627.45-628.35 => 0.020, 6.64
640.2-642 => -0.045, 6.99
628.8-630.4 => 0.056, 6.56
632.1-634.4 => 0.047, 6.67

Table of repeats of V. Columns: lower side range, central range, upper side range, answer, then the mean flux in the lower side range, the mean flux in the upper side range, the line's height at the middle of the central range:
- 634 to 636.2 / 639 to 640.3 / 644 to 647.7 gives -0.03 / 6.57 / 6.89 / 6.71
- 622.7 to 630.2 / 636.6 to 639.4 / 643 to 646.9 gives 0.00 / 6.65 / 6.9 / 6.81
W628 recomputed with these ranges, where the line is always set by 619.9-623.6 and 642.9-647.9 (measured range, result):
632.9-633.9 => 0.04 nm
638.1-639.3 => 0.03 nm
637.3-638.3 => -0.02 nm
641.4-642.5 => 0.01 nm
